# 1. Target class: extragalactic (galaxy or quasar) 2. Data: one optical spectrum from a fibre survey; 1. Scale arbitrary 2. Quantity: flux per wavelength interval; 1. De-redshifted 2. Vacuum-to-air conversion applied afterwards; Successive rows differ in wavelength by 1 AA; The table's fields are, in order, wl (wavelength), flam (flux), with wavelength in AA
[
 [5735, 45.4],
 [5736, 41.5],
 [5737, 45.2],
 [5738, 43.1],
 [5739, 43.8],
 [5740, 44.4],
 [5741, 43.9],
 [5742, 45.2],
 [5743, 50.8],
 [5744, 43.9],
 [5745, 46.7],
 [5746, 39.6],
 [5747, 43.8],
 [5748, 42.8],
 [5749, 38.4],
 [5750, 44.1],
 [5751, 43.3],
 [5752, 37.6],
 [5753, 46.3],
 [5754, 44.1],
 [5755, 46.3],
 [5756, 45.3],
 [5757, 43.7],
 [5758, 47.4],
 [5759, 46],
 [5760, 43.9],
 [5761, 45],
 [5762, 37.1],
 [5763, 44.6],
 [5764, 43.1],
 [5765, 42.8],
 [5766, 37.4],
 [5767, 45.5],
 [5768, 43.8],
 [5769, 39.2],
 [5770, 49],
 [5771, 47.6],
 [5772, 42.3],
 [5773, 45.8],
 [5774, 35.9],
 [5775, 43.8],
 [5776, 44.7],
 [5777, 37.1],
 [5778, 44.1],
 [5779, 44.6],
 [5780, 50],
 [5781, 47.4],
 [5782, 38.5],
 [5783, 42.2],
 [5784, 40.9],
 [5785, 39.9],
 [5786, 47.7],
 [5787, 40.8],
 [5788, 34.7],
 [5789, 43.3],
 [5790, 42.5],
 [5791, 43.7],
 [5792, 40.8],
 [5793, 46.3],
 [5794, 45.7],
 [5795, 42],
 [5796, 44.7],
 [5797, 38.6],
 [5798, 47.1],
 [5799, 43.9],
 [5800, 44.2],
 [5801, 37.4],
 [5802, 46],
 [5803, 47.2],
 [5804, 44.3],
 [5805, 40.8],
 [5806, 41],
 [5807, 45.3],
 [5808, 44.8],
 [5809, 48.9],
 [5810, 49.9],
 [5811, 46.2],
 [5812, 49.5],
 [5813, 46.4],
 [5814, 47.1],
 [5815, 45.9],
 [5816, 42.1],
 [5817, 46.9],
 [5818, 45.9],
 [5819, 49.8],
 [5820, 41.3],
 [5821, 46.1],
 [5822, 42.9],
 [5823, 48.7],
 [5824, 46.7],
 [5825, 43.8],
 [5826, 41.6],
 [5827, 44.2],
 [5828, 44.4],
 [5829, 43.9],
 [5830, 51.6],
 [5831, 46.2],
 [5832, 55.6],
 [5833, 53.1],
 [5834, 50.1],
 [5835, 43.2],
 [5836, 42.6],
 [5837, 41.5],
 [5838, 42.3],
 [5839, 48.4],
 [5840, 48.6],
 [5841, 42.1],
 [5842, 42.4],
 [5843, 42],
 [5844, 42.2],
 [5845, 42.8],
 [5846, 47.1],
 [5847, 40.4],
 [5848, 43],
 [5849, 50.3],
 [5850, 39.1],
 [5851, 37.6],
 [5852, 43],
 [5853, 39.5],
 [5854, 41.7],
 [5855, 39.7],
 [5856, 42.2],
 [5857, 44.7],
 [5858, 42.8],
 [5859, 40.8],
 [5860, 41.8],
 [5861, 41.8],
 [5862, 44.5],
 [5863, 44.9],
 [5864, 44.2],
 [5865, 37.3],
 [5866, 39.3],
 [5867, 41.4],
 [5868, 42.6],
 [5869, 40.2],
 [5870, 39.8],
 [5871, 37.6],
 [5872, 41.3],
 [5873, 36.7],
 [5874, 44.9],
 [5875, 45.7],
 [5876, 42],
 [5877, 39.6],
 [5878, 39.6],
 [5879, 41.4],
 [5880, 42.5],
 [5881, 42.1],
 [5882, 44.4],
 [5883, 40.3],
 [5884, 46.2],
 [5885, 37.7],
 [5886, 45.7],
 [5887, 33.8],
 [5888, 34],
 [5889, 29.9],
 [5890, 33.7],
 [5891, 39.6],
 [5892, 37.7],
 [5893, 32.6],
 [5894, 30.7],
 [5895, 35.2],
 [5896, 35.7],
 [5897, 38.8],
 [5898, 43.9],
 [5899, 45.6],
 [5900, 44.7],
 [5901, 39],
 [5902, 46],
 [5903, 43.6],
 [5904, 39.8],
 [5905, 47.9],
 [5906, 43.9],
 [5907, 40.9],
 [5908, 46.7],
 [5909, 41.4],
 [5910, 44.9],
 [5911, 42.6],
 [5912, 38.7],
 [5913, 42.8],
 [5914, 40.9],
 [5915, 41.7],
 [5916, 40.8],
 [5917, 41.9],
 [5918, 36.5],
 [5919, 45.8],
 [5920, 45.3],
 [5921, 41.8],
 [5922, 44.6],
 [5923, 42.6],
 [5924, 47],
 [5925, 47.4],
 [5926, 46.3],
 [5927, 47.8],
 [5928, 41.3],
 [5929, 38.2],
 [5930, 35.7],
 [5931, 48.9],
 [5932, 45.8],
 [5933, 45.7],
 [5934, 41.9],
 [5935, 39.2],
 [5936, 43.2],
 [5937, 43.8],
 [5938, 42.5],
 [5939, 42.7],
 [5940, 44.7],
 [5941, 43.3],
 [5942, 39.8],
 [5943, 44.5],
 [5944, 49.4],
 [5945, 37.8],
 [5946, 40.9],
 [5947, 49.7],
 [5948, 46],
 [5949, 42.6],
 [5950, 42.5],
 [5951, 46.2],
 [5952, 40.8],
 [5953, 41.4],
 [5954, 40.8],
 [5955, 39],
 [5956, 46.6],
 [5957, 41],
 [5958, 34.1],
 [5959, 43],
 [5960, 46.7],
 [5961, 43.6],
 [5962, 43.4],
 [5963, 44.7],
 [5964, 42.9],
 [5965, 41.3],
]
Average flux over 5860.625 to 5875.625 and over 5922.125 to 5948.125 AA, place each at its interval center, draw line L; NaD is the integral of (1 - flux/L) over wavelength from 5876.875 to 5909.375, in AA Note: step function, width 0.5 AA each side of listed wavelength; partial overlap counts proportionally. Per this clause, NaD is 1.7 AA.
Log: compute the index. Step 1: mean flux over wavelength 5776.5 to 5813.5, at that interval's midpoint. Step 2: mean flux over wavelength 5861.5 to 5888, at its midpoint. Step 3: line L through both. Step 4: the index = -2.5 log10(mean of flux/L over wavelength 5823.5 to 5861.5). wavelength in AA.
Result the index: -0.05 mag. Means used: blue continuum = 43.7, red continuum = 41.2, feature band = 44.1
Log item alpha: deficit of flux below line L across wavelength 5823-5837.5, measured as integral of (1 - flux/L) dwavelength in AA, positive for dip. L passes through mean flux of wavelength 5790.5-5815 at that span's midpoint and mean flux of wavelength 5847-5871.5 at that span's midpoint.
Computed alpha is -1.1 AA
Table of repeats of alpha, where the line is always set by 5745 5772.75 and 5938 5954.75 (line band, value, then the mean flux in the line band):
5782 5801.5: 0.5 AA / 42.3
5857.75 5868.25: 0.3 AA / 41.9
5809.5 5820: -0.8 AA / 46.7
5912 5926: 0.1 AA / 43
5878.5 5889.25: 0.8 AA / 40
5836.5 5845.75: -0.1 AA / 43.7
